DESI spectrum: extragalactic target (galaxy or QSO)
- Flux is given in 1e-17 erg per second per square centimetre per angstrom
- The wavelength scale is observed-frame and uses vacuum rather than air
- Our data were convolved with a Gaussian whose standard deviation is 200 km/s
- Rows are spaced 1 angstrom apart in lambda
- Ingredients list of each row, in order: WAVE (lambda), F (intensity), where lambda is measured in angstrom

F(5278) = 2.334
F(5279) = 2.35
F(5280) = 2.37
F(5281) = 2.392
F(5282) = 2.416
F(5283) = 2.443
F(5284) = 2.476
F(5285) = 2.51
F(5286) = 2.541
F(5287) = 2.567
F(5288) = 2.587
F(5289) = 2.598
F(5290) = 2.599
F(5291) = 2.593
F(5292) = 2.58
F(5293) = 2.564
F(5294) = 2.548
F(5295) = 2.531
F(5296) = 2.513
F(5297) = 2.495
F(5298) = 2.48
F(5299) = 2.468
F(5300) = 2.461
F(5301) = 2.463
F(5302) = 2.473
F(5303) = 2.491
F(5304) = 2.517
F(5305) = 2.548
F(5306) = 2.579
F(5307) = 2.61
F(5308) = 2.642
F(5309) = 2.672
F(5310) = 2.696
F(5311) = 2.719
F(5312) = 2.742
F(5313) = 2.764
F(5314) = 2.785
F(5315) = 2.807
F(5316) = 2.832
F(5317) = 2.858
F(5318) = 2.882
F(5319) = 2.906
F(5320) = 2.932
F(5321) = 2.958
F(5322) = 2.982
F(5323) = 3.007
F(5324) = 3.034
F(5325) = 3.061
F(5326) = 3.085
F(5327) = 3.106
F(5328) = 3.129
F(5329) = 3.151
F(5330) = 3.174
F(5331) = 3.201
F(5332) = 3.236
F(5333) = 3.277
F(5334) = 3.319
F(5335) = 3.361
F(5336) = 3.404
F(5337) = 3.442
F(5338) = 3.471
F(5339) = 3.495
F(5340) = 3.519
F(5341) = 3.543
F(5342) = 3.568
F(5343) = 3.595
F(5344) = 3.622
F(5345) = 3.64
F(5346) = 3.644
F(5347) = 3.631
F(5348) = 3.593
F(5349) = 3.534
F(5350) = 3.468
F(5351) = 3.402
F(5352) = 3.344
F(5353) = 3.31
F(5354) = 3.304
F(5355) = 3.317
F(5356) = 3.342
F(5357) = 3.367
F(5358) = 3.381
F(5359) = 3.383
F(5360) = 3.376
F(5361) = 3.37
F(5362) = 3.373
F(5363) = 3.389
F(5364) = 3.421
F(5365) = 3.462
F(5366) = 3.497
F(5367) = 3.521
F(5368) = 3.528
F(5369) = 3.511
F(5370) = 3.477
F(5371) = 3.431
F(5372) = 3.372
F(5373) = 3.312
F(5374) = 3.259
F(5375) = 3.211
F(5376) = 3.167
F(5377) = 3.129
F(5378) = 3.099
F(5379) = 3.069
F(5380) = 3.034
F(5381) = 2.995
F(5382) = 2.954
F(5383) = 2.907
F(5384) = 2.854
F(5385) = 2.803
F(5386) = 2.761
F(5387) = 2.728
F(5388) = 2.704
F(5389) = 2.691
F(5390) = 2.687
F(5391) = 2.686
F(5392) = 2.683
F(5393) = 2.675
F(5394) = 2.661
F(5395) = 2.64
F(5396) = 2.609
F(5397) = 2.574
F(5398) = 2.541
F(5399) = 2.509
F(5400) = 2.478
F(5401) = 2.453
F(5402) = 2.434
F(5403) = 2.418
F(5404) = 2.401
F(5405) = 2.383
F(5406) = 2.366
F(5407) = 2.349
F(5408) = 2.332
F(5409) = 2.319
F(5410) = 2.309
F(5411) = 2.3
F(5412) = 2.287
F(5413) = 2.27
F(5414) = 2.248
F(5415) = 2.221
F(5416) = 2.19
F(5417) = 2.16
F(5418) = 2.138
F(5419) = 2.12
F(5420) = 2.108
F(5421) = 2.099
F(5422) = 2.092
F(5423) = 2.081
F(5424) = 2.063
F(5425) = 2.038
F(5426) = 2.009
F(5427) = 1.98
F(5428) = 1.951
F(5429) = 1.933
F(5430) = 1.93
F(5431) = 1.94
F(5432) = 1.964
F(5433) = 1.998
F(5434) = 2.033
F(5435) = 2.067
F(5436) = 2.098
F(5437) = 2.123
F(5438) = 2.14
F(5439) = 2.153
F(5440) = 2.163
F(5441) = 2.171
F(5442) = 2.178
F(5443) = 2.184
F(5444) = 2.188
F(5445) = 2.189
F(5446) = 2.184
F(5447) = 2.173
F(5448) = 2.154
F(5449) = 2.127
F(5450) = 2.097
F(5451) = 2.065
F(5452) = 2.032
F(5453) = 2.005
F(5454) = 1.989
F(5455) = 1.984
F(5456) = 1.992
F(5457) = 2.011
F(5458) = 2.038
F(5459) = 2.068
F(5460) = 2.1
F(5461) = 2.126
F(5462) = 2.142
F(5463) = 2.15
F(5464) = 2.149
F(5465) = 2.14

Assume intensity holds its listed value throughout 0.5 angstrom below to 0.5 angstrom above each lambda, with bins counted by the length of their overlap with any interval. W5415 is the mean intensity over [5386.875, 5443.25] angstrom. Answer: 2.28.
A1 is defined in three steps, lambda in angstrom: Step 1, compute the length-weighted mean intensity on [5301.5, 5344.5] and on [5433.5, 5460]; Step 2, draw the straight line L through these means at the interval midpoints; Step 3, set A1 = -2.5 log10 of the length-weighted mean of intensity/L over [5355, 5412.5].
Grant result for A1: -0.13 mag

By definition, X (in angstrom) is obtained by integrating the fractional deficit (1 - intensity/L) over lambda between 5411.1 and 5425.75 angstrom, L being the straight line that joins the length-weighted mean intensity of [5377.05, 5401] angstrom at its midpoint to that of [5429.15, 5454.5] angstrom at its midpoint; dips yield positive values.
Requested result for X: 1.4 angstrom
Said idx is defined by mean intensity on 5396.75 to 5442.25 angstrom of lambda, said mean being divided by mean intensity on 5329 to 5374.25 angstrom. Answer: 0.64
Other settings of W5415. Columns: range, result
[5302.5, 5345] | 3.05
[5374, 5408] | 2.72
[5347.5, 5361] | 3.39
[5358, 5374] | 3.42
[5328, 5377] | 3.4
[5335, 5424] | 2.95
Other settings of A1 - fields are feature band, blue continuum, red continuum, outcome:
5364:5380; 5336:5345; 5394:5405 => -0.118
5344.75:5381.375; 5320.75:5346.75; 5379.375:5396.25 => -0.118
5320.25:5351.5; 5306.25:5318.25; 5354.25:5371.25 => -0.094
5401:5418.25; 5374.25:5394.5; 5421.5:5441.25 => 0.056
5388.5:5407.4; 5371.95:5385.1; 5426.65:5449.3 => 0.090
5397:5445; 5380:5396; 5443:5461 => 0.104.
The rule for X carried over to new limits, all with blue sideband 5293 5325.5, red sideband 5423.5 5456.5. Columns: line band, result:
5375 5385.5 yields -2.9 angstrom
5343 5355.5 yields -4.9 angstrom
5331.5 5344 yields -4.3 angstrom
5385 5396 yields -1.8 angstrom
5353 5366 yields -4.9 angstrom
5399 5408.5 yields -0.7 angstrom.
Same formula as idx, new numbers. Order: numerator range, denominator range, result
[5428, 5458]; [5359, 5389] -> 0.65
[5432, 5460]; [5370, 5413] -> 0.77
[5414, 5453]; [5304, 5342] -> 0.69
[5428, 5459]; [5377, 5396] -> 0.74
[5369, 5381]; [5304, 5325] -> 1.16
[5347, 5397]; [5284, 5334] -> 1.15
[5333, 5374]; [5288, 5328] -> 1.27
